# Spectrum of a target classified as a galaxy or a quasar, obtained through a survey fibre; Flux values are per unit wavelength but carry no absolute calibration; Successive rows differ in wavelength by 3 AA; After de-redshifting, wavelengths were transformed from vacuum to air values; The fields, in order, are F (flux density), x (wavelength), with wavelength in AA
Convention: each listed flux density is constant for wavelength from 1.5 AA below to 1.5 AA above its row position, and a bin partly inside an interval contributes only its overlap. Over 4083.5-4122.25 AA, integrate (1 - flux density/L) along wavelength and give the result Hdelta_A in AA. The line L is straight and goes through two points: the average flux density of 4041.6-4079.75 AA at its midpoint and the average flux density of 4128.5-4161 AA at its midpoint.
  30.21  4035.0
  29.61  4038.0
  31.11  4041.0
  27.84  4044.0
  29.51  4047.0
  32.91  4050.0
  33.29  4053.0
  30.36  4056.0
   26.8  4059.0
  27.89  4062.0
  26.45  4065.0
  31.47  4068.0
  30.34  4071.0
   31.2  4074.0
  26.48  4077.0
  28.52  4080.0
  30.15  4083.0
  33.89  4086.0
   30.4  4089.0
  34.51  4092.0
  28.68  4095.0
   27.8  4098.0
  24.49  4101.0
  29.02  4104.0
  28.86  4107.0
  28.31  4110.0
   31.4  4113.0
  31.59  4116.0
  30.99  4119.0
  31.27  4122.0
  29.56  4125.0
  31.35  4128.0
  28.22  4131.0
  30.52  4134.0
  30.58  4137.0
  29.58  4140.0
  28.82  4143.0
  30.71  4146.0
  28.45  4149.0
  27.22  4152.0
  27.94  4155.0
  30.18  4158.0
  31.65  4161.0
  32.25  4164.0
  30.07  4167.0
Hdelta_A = -0.8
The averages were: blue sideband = 29.5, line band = 30.1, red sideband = 29.4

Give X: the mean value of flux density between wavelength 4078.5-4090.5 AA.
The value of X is 30.7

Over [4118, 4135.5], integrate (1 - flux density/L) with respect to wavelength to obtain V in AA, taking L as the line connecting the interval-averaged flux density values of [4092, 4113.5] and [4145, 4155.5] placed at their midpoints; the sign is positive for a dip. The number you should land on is -1.0 AA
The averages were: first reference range 28.7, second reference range 28.5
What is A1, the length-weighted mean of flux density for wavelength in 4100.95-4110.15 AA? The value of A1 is 28.1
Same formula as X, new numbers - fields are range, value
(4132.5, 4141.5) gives 30.2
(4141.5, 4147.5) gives 29.8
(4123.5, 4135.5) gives 29.9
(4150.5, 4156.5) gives 27.6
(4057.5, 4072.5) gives 28.6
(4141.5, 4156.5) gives 28.6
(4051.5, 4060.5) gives 30.2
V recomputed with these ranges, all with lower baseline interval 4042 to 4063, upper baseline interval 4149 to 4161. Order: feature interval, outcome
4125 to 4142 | -0.5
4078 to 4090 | -0.4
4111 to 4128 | -1.0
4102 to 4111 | 0.3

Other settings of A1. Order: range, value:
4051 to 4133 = 29.8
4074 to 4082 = 28.4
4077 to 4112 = 29.4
